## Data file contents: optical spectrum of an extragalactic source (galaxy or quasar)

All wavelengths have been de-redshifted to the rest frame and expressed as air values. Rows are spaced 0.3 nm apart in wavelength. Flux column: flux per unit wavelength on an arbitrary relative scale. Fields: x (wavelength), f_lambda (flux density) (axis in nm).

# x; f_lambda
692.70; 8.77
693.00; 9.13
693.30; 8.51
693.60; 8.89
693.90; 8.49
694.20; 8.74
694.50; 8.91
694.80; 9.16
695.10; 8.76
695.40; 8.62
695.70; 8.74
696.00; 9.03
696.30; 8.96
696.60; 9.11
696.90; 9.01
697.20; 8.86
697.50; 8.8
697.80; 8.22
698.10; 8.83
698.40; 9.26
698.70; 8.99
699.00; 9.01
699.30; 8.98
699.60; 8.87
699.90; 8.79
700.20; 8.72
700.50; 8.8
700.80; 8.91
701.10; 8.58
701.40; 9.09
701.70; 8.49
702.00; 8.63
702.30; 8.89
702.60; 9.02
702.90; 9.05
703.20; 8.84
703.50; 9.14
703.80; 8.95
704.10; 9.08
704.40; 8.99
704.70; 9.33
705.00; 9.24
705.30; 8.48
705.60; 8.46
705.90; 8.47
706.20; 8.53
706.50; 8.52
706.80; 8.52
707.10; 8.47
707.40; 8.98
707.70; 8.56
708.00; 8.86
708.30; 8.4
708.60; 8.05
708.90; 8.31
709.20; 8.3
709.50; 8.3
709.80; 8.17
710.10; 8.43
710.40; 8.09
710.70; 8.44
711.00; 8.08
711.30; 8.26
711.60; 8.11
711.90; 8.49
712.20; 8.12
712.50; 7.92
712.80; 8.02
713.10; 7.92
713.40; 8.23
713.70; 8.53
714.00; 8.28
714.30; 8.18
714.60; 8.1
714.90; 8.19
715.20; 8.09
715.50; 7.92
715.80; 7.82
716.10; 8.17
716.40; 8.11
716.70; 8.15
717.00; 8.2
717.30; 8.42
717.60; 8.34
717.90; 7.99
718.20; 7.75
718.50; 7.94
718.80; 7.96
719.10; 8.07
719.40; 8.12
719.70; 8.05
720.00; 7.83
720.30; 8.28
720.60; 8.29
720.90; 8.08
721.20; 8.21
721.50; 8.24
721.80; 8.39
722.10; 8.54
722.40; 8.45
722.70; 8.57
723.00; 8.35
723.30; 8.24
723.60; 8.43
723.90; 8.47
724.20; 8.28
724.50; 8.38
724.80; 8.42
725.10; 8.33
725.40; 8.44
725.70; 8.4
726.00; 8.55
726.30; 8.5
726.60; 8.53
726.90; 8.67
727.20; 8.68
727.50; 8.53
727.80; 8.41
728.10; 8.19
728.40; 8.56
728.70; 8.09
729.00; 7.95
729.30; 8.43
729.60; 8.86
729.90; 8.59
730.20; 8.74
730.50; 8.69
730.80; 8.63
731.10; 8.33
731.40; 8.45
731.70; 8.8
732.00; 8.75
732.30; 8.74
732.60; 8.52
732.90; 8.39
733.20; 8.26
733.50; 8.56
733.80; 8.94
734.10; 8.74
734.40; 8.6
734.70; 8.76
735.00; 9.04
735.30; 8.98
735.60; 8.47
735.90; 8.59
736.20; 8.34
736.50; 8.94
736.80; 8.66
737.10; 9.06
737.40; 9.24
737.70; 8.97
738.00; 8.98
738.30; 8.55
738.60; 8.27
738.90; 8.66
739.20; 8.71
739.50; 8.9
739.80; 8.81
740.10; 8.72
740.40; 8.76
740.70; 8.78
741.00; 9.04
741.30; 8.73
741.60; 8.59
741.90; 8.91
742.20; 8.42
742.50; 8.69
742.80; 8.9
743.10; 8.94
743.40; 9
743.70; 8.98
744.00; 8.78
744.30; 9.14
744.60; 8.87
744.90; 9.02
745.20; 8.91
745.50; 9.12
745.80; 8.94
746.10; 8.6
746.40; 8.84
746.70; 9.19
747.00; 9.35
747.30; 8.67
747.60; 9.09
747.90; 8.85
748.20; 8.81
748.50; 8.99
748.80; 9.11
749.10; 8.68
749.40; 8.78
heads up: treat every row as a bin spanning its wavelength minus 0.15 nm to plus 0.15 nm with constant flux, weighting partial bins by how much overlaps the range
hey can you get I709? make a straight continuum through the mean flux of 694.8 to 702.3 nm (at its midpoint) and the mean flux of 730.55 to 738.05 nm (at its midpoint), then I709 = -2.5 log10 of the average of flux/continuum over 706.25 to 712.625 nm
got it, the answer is 0.06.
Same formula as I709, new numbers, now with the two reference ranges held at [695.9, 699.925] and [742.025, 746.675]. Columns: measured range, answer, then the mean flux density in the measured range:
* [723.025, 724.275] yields 0.068 mag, 8.36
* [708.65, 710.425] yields 0.081 mag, 8.27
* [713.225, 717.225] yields 0.095 mag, 8.16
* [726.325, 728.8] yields 0.053 mag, 8.47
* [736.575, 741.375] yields 0.010 mag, 8.81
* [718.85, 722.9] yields 0.084 mag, 8.23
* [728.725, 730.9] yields 0.046 mag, 8.53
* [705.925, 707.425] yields 0.043 mag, 8.56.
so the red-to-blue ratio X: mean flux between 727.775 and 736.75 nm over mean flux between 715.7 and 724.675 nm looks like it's 1.0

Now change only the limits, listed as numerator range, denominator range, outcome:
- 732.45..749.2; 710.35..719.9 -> 1.08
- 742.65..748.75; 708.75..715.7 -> 1.09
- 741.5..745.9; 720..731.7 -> 1.05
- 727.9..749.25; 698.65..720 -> 1.04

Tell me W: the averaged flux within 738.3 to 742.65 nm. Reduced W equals 8.71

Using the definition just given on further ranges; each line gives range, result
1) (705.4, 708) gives 8.58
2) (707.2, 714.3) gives 8.3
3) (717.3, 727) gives 8.28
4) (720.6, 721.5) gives 8.19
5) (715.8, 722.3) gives 8.14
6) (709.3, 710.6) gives 8.26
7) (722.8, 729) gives 8.41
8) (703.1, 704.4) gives 9.01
